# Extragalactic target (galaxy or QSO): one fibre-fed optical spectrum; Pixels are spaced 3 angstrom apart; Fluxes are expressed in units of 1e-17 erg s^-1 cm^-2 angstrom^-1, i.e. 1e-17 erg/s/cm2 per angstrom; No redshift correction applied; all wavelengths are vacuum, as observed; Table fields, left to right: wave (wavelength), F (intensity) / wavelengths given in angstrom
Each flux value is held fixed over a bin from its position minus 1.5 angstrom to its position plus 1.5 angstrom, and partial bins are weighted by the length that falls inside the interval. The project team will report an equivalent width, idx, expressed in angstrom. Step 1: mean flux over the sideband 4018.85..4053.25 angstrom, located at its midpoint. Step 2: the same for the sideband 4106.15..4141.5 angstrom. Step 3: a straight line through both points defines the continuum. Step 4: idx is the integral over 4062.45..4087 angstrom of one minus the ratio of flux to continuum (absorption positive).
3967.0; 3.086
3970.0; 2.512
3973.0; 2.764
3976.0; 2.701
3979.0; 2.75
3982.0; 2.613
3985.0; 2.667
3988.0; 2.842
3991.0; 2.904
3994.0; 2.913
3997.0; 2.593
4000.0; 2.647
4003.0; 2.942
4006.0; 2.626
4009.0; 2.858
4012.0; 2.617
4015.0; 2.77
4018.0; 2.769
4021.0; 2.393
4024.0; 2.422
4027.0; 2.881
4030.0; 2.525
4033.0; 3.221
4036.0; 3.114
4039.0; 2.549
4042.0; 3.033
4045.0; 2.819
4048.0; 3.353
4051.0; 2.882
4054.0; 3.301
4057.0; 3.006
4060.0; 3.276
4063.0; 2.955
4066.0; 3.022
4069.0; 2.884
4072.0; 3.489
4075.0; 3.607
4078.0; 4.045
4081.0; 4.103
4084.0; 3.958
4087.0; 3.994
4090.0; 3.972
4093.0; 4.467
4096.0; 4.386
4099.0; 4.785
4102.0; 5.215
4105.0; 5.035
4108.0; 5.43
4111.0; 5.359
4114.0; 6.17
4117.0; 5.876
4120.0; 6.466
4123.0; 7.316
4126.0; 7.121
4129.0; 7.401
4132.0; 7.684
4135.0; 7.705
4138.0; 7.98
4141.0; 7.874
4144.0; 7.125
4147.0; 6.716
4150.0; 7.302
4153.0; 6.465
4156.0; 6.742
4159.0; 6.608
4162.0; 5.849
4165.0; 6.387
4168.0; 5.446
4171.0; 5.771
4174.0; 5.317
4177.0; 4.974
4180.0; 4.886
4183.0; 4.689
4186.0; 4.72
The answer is 5.61 angstrom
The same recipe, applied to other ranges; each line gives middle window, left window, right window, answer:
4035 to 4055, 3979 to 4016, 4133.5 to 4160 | 5.58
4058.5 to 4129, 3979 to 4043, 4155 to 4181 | -4.63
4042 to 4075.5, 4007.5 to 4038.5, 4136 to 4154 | 7.67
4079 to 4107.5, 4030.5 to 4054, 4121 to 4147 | 5.31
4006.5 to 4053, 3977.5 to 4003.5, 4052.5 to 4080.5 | 3.54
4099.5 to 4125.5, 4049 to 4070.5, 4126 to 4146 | 1.39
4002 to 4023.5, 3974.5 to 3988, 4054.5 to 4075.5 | 1.35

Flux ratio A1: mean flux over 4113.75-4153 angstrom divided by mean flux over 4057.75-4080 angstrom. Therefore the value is 2.1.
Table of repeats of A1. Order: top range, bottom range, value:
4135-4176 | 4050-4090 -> 1.91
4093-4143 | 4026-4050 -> 2.15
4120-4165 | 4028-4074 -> 2.34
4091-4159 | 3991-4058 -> 2.25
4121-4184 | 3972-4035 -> 2.39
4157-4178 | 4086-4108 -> 1.26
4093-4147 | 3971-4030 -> 2.35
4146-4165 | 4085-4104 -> 1.47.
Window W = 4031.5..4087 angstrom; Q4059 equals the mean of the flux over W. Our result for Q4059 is 3.28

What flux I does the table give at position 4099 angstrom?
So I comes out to 4.785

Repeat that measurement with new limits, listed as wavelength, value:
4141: 7.874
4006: 2.626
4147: 6.716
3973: 2.764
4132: 7.684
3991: 2.904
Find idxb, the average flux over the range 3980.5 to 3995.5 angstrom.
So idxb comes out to 2.79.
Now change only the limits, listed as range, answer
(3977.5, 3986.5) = 2.68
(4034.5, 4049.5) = 2.97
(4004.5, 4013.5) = 2.7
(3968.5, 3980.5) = 2.68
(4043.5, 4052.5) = 3.02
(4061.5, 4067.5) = 2.99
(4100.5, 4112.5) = 5.26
